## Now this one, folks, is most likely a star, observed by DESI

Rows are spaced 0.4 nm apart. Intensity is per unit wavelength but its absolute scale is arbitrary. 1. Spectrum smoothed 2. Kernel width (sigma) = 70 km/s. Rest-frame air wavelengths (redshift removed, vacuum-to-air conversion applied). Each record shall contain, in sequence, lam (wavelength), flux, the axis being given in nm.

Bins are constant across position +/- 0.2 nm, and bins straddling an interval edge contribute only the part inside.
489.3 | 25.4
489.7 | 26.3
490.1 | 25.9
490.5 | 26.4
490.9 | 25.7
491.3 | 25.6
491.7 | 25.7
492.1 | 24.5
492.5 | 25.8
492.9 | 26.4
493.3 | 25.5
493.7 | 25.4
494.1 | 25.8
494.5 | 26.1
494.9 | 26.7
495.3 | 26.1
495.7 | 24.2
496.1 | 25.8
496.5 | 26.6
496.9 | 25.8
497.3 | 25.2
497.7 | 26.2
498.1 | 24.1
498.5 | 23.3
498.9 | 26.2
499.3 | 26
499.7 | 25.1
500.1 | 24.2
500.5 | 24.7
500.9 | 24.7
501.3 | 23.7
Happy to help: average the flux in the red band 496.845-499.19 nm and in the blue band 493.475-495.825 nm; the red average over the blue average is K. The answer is 0.98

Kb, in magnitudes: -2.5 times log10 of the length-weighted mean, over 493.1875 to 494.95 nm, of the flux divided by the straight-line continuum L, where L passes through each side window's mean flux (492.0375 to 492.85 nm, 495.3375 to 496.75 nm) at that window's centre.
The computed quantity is -0.01 mag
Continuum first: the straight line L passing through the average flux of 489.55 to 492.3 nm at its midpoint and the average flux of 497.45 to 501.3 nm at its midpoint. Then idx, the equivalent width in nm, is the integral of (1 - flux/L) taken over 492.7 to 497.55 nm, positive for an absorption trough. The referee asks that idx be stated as -0.10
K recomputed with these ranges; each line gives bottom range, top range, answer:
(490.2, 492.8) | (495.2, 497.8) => 1.00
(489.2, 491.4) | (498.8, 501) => 0.97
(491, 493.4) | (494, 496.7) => 1.01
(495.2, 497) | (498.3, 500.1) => 0.98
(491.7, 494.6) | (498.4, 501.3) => 0.97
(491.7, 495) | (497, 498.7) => 0.96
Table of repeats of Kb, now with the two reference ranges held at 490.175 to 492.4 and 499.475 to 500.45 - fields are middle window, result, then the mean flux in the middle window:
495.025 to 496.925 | -0.03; 25.7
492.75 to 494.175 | -0.02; 25.8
